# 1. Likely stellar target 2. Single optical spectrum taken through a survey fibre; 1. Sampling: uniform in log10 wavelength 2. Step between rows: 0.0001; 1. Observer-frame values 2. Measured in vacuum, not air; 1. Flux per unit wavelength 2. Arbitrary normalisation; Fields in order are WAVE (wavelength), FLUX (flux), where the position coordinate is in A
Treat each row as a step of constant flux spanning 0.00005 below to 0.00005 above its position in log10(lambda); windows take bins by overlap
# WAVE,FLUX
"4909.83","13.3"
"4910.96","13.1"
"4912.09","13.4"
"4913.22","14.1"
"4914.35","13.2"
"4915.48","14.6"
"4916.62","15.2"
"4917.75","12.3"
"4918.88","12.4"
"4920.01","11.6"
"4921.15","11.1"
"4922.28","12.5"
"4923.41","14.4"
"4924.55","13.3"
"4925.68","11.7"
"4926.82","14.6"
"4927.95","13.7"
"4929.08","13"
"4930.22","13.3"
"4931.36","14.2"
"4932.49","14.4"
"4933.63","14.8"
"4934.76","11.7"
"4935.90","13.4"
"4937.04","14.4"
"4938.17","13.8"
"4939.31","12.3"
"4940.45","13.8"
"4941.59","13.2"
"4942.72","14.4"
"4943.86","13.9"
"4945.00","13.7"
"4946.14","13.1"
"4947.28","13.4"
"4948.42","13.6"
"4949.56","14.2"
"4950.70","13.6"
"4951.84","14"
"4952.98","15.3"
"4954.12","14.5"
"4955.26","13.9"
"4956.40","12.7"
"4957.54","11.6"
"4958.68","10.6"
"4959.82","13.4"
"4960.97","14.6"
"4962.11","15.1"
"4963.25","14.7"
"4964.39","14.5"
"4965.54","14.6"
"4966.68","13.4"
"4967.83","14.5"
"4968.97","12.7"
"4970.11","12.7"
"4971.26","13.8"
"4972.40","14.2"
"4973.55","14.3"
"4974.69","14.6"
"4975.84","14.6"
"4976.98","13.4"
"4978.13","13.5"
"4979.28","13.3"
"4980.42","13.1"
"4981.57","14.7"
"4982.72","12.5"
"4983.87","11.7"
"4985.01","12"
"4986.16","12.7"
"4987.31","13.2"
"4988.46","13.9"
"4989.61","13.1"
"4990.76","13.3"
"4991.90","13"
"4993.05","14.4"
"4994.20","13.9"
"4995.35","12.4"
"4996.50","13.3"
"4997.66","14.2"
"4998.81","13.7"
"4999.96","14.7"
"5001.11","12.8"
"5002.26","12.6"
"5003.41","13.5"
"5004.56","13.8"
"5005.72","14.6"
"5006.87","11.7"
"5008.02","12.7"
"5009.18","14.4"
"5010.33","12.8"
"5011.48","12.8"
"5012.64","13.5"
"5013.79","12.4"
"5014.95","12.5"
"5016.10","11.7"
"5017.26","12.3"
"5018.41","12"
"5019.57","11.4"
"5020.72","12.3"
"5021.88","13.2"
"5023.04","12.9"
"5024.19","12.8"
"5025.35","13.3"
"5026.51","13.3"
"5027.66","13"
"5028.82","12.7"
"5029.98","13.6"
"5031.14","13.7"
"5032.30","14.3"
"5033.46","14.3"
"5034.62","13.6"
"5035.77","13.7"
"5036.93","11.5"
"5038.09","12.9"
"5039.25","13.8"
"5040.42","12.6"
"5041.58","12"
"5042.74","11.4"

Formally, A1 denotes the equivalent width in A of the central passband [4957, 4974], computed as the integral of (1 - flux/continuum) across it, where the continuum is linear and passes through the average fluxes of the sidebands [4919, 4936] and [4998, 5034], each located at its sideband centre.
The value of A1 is -0.7 A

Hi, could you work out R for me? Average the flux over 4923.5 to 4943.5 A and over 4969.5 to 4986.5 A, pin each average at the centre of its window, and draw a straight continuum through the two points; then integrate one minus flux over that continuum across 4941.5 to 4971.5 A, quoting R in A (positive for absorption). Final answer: -0.5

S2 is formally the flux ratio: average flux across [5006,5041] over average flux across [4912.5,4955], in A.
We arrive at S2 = 0.96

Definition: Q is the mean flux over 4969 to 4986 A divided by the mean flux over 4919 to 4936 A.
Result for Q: 1.02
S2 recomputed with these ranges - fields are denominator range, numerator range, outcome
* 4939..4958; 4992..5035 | 0.97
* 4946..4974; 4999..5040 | 0.95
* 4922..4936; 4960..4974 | 1.04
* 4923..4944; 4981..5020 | 0.96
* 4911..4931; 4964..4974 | 1.05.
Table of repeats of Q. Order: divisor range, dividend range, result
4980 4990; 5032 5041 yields 1.03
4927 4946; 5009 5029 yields 0.93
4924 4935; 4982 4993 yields 0.96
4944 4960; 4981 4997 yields 0.98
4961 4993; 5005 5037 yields 0.95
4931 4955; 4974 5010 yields 0.97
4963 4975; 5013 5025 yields 0.89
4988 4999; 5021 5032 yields 0.97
